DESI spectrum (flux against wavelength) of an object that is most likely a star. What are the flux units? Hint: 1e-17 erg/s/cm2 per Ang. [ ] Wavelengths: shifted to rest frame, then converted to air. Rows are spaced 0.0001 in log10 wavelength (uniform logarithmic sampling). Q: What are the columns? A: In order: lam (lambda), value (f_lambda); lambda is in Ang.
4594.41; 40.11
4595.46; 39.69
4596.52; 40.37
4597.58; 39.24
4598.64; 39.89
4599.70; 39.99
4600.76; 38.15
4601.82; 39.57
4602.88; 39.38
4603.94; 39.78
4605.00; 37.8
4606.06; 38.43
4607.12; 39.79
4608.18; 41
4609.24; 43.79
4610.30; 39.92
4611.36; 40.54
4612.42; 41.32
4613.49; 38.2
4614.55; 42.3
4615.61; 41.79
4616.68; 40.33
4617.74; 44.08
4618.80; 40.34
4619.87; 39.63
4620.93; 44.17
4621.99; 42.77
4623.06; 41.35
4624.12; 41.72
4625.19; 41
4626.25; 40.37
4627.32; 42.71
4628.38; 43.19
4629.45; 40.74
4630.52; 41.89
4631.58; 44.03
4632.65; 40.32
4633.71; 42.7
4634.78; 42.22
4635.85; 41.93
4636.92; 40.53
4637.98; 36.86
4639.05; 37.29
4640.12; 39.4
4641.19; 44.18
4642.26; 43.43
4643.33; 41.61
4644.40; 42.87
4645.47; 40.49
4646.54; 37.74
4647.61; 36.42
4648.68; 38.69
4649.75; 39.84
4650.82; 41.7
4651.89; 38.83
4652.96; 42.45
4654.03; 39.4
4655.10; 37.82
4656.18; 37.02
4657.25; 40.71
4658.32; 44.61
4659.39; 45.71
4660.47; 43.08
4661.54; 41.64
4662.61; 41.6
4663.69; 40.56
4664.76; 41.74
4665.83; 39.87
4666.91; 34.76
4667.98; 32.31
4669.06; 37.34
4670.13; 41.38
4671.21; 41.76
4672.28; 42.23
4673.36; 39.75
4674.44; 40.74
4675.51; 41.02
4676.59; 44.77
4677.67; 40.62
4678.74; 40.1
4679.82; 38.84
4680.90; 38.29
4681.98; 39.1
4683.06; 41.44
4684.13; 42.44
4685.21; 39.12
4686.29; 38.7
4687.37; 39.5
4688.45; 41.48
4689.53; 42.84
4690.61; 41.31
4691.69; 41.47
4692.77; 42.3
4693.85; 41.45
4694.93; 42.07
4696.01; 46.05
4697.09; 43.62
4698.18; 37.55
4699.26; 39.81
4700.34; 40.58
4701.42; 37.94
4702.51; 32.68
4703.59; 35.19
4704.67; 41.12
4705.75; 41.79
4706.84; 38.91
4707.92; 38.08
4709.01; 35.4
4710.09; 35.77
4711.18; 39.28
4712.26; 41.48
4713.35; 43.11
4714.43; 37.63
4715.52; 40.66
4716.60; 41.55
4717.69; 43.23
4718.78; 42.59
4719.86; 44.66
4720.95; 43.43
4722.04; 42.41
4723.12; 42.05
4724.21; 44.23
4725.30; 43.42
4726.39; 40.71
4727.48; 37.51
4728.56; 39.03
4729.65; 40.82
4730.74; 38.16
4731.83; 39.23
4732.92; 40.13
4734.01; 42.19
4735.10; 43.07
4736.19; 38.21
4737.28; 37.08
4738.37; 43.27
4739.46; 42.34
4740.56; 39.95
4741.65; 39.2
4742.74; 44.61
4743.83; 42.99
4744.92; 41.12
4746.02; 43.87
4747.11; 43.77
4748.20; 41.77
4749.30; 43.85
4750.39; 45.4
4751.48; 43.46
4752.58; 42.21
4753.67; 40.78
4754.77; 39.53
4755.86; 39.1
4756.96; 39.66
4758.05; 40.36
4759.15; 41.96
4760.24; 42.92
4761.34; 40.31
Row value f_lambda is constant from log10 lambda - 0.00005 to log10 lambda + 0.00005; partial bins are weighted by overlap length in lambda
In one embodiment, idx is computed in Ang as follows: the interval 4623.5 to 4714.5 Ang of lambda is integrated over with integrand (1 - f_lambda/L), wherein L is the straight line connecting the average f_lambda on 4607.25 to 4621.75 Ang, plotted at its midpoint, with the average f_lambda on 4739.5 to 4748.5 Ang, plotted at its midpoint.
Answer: 2.8 Ang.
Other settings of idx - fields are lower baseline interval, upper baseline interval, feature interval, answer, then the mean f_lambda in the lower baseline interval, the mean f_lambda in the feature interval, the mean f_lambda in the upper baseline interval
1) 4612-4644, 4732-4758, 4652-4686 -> 0.91 Ang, 41.4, 40.4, 41.6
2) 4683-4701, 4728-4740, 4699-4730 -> 0.45 Ang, 41.3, 40.2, 40.3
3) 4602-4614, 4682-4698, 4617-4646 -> -0.80 Ang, 40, 41.5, 41.5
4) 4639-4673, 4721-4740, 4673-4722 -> 0.21 Ang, 40.3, 40.5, 40.9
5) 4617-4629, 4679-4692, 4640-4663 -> 0.17 Ang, 41.9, 40.9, 40.3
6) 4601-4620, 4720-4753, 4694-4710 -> 0.79 Ang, 40.4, 39.3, 41.7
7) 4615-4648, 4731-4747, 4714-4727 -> -0.31 Ang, 41.2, 42.2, 41.2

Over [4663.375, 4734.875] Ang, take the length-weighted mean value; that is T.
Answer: 40.3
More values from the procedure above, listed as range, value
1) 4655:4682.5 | 40.3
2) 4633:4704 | 40.4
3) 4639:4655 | 40.3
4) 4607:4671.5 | 40.8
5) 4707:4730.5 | 40.8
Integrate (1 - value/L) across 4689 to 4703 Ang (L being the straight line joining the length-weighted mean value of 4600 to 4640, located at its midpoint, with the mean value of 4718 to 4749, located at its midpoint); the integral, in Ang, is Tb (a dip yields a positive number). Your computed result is 0.2 Ang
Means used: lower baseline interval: 40.8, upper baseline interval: 41.5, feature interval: 40.8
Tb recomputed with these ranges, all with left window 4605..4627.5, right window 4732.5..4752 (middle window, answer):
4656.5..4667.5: 0.0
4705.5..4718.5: 0.6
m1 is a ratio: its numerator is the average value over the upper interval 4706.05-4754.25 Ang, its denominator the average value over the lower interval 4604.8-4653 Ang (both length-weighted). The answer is 1.0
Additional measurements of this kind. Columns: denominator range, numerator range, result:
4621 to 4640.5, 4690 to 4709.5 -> 0.97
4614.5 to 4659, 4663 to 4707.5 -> 0.98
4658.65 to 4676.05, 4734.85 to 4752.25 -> 1.04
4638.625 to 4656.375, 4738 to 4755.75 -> 1.06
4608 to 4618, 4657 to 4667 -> 1.01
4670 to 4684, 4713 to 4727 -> 1.04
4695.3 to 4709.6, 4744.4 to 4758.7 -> 1.07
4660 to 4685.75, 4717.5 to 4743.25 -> 1.03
